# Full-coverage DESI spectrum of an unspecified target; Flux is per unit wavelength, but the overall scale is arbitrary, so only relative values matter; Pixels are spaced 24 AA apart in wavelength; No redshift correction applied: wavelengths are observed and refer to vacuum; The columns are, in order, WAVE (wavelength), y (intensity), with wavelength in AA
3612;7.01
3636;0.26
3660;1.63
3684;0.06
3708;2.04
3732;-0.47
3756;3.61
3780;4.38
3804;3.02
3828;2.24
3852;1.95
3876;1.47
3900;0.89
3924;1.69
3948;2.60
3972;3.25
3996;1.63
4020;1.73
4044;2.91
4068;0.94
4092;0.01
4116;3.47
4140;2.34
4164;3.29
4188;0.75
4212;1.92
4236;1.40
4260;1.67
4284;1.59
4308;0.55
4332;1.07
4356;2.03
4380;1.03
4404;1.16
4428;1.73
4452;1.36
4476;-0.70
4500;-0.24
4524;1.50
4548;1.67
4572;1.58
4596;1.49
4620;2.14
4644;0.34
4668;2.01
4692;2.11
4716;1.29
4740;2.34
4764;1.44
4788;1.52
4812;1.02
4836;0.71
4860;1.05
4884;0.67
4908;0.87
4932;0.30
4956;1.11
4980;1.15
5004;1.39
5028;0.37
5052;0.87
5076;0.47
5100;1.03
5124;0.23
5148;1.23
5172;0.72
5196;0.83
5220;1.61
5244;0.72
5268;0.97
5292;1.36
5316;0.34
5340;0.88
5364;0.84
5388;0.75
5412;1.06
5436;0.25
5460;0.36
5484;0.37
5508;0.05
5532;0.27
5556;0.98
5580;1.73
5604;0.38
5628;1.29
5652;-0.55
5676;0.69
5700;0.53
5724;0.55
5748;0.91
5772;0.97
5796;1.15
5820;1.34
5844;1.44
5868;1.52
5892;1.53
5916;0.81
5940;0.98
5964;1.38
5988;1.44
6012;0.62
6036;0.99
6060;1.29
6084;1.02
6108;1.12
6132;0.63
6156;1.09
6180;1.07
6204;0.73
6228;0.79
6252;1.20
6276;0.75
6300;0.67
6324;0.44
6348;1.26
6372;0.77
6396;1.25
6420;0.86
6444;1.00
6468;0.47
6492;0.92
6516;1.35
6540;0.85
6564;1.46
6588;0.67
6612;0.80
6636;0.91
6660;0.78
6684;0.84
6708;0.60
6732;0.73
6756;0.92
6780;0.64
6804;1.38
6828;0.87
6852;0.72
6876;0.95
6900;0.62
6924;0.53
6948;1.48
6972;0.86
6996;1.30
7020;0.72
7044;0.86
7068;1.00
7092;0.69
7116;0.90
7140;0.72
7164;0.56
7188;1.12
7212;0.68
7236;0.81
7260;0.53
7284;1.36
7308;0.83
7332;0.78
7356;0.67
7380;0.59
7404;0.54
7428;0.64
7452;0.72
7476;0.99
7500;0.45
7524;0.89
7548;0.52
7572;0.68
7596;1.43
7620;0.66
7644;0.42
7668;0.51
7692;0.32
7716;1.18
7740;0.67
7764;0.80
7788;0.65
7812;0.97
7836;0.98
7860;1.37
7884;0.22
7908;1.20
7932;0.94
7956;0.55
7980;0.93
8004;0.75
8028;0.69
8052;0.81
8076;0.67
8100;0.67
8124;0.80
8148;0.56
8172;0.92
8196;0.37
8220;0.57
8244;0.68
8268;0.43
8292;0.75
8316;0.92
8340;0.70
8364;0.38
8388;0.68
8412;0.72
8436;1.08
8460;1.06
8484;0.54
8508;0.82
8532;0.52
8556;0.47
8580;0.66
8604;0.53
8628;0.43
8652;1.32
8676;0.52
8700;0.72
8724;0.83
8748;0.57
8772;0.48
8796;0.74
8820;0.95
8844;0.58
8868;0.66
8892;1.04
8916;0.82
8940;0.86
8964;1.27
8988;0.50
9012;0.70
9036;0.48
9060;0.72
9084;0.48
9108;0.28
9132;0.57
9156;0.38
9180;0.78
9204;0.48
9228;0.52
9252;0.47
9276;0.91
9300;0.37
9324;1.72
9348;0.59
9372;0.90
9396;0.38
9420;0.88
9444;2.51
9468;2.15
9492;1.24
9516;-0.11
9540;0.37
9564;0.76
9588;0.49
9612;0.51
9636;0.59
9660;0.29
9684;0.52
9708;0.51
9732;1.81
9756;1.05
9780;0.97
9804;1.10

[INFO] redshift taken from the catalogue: 0.49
